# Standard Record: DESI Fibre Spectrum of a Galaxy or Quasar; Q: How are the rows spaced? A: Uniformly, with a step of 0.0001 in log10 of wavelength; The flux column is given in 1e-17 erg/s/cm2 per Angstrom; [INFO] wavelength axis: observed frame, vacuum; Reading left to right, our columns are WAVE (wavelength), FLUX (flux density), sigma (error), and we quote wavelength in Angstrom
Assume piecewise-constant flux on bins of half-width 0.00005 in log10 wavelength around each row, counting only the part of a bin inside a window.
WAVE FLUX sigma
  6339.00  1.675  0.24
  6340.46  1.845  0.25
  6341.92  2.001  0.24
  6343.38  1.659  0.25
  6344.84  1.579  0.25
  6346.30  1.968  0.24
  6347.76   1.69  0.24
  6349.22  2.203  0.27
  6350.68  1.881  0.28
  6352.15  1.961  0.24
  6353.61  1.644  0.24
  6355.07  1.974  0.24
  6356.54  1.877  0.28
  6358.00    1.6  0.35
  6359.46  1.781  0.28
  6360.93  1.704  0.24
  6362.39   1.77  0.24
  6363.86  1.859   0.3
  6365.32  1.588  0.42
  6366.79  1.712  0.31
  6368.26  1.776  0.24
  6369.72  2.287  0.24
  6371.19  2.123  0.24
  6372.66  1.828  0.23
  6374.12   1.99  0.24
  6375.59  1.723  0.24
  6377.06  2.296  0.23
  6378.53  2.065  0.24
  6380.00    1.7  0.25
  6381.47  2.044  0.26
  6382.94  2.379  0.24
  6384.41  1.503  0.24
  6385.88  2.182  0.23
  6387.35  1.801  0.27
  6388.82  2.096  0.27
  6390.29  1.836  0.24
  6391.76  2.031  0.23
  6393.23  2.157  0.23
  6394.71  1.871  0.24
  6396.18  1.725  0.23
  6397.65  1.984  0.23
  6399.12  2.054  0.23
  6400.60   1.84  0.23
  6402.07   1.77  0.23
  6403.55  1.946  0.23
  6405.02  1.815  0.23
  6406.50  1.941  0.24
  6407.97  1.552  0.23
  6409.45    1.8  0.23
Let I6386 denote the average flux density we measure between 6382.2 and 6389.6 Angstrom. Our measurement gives 1.99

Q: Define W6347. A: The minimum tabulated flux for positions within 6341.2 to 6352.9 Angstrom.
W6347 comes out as 1.579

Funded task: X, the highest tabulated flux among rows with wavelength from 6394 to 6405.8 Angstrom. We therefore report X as 2.054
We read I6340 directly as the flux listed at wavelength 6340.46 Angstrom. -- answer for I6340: 1.845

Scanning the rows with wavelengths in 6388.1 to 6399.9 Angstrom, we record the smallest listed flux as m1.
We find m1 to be 1.725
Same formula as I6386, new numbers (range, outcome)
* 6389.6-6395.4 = 1.97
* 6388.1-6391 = 1.97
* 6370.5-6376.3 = 1.92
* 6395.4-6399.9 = 1.92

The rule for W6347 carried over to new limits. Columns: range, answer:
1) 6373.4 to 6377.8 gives 1.723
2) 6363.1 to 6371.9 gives 1.588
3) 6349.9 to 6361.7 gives 1.6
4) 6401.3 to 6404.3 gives 1.77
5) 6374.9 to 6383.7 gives 1.7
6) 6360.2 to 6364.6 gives 1.704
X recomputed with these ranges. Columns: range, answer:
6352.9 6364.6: 1.974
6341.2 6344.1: 2.001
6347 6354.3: 2.203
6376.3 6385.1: 2.379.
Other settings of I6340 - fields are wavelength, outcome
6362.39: 1.77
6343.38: 1.659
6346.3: 1.968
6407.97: 1.552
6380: 1.7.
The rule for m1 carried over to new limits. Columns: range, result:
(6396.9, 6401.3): 1.84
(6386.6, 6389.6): 1.801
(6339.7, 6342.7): 1.845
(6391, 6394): 2.031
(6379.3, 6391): 1.503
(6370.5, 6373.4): 1.828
